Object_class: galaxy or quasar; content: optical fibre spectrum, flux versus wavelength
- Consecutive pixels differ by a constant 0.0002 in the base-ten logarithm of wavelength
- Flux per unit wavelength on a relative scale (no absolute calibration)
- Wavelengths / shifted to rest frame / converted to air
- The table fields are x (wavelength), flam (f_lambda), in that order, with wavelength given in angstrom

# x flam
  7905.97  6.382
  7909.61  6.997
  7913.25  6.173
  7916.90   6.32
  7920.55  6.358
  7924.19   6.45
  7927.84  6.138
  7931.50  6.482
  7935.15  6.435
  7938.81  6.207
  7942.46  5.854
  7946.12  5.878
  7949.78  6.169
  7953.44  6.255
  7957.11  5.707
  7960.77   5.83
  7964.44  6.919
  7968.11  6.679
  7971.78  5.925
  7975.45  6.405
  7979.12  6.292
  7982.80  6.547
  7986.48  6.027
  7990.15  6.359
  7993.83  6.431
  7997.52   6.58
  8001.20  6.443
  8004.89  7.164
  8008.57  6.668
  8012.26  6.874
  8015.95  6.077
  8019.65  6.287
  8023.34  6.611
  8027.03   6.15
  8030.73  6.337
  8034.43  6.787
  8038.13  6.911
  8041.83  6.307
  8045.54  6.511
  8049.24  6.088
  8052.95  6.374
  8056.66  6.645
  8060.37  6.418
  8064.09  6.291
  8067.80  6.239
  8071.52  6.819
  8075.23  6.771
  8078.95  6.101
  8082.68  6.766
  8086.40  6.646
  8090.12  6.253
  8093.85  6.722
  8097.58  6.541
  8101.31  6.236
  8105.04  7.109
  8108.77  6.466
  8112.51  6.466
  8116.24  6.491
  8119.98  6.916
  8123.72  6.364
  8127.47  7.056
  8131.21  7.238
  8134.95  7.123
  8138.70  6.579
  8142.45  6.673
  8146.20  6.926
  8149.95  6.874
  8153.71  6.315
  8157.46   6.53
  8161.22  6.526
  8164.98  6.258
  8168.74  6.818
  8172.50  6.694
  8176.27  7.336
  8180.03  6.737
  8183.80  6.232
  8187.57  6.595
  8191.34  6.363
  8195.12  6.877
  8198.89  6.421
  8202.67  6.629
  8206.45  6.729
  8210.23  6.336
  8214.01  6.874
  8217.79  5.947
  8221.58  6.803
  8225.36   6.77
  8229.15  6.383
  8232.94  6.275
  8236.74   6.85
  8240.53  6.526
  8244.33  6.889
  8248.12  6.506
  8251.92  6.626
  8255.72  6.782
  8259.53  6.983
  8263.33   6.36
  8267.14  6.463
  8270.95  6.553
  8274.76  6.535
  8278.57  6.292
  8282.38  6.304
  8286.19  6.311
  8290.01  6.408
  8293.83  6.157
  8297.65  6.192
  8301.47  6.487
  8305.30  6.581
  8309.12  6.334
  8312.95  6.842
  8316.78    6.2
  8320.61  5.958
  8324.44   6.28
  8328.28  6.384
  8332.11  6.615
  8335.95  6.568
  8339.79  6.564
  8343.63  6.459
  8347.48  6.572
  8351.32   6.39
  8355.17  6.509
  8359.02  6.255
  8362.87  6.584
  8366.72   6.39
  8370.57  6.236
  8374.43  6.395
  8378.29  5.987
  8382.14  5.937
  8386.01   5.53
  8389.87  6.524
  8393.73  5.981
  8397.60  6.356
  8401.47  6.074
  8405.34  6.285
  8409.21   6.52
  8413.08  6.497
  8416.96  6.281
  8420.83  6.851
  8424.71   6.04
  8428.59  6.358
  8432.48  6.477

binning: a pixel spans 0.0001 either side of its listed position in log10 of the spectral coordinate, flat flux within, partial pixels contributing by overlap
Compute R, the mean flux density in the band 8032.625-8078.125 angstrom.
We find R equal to 6.5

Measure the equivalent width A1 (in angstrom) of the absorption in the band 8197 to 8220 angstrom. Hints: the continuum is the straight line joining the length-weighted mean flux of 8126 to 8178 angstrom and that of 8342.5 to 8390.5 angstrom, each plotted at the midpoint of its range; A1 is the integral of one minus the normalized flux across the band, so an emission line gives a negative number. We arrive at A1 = 0.5 angstrom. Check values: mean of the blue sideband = 6.78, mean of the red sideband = 6.28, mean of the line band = 6.49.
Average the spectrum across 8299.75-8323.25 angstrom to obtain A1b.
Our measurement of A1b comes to 6.4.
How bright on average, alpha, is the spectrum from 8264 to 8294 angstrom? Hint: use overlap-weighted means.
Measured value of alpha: 6.39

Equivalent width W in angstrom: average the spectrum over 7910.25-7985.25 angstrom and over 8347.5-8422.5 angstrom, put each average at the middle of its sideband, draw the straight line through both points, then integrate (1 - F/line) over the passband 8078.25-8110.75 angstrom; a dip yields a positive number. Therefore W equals -1.4 angstrom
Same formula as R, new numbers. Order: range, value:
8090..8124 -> 6.58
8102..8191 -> 6.7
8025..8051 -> 6.45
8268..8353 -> 6.41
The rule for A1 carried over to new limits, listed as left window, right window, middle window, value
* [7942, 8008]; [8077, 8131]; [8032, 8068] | 0.10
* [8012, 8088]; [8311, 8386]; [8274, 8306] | 0.13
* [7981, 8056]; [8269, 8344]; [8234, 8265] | -1.28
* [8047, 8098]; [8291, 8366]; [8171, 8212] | -1.17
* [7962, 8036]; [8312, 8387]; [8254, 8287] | -0.77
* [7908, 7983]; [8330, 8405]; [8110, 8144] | -2.54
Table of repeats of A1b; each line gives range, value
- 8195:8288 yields 6.56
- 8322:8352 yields 6.47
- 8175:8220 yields 6.58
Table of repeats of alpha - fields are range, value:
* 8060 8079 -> 6.47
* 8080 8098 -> 6.57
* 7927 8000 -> 6.26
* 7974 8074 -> 6.47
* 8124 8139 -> 6.97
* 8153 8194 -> 6.6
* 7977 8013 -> 6.53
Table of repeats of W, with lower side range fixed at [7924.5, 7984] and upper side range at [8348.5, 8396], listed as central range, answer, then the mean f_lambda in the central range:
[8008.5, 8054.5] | -1.6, 6.45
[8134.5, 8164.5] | -2.0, 6.65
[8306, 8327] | -0.4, 6.34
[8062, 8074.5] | -0.5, 6.48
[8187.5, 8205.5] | -1.0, 6.58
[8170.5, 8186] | -1.3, 6.75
